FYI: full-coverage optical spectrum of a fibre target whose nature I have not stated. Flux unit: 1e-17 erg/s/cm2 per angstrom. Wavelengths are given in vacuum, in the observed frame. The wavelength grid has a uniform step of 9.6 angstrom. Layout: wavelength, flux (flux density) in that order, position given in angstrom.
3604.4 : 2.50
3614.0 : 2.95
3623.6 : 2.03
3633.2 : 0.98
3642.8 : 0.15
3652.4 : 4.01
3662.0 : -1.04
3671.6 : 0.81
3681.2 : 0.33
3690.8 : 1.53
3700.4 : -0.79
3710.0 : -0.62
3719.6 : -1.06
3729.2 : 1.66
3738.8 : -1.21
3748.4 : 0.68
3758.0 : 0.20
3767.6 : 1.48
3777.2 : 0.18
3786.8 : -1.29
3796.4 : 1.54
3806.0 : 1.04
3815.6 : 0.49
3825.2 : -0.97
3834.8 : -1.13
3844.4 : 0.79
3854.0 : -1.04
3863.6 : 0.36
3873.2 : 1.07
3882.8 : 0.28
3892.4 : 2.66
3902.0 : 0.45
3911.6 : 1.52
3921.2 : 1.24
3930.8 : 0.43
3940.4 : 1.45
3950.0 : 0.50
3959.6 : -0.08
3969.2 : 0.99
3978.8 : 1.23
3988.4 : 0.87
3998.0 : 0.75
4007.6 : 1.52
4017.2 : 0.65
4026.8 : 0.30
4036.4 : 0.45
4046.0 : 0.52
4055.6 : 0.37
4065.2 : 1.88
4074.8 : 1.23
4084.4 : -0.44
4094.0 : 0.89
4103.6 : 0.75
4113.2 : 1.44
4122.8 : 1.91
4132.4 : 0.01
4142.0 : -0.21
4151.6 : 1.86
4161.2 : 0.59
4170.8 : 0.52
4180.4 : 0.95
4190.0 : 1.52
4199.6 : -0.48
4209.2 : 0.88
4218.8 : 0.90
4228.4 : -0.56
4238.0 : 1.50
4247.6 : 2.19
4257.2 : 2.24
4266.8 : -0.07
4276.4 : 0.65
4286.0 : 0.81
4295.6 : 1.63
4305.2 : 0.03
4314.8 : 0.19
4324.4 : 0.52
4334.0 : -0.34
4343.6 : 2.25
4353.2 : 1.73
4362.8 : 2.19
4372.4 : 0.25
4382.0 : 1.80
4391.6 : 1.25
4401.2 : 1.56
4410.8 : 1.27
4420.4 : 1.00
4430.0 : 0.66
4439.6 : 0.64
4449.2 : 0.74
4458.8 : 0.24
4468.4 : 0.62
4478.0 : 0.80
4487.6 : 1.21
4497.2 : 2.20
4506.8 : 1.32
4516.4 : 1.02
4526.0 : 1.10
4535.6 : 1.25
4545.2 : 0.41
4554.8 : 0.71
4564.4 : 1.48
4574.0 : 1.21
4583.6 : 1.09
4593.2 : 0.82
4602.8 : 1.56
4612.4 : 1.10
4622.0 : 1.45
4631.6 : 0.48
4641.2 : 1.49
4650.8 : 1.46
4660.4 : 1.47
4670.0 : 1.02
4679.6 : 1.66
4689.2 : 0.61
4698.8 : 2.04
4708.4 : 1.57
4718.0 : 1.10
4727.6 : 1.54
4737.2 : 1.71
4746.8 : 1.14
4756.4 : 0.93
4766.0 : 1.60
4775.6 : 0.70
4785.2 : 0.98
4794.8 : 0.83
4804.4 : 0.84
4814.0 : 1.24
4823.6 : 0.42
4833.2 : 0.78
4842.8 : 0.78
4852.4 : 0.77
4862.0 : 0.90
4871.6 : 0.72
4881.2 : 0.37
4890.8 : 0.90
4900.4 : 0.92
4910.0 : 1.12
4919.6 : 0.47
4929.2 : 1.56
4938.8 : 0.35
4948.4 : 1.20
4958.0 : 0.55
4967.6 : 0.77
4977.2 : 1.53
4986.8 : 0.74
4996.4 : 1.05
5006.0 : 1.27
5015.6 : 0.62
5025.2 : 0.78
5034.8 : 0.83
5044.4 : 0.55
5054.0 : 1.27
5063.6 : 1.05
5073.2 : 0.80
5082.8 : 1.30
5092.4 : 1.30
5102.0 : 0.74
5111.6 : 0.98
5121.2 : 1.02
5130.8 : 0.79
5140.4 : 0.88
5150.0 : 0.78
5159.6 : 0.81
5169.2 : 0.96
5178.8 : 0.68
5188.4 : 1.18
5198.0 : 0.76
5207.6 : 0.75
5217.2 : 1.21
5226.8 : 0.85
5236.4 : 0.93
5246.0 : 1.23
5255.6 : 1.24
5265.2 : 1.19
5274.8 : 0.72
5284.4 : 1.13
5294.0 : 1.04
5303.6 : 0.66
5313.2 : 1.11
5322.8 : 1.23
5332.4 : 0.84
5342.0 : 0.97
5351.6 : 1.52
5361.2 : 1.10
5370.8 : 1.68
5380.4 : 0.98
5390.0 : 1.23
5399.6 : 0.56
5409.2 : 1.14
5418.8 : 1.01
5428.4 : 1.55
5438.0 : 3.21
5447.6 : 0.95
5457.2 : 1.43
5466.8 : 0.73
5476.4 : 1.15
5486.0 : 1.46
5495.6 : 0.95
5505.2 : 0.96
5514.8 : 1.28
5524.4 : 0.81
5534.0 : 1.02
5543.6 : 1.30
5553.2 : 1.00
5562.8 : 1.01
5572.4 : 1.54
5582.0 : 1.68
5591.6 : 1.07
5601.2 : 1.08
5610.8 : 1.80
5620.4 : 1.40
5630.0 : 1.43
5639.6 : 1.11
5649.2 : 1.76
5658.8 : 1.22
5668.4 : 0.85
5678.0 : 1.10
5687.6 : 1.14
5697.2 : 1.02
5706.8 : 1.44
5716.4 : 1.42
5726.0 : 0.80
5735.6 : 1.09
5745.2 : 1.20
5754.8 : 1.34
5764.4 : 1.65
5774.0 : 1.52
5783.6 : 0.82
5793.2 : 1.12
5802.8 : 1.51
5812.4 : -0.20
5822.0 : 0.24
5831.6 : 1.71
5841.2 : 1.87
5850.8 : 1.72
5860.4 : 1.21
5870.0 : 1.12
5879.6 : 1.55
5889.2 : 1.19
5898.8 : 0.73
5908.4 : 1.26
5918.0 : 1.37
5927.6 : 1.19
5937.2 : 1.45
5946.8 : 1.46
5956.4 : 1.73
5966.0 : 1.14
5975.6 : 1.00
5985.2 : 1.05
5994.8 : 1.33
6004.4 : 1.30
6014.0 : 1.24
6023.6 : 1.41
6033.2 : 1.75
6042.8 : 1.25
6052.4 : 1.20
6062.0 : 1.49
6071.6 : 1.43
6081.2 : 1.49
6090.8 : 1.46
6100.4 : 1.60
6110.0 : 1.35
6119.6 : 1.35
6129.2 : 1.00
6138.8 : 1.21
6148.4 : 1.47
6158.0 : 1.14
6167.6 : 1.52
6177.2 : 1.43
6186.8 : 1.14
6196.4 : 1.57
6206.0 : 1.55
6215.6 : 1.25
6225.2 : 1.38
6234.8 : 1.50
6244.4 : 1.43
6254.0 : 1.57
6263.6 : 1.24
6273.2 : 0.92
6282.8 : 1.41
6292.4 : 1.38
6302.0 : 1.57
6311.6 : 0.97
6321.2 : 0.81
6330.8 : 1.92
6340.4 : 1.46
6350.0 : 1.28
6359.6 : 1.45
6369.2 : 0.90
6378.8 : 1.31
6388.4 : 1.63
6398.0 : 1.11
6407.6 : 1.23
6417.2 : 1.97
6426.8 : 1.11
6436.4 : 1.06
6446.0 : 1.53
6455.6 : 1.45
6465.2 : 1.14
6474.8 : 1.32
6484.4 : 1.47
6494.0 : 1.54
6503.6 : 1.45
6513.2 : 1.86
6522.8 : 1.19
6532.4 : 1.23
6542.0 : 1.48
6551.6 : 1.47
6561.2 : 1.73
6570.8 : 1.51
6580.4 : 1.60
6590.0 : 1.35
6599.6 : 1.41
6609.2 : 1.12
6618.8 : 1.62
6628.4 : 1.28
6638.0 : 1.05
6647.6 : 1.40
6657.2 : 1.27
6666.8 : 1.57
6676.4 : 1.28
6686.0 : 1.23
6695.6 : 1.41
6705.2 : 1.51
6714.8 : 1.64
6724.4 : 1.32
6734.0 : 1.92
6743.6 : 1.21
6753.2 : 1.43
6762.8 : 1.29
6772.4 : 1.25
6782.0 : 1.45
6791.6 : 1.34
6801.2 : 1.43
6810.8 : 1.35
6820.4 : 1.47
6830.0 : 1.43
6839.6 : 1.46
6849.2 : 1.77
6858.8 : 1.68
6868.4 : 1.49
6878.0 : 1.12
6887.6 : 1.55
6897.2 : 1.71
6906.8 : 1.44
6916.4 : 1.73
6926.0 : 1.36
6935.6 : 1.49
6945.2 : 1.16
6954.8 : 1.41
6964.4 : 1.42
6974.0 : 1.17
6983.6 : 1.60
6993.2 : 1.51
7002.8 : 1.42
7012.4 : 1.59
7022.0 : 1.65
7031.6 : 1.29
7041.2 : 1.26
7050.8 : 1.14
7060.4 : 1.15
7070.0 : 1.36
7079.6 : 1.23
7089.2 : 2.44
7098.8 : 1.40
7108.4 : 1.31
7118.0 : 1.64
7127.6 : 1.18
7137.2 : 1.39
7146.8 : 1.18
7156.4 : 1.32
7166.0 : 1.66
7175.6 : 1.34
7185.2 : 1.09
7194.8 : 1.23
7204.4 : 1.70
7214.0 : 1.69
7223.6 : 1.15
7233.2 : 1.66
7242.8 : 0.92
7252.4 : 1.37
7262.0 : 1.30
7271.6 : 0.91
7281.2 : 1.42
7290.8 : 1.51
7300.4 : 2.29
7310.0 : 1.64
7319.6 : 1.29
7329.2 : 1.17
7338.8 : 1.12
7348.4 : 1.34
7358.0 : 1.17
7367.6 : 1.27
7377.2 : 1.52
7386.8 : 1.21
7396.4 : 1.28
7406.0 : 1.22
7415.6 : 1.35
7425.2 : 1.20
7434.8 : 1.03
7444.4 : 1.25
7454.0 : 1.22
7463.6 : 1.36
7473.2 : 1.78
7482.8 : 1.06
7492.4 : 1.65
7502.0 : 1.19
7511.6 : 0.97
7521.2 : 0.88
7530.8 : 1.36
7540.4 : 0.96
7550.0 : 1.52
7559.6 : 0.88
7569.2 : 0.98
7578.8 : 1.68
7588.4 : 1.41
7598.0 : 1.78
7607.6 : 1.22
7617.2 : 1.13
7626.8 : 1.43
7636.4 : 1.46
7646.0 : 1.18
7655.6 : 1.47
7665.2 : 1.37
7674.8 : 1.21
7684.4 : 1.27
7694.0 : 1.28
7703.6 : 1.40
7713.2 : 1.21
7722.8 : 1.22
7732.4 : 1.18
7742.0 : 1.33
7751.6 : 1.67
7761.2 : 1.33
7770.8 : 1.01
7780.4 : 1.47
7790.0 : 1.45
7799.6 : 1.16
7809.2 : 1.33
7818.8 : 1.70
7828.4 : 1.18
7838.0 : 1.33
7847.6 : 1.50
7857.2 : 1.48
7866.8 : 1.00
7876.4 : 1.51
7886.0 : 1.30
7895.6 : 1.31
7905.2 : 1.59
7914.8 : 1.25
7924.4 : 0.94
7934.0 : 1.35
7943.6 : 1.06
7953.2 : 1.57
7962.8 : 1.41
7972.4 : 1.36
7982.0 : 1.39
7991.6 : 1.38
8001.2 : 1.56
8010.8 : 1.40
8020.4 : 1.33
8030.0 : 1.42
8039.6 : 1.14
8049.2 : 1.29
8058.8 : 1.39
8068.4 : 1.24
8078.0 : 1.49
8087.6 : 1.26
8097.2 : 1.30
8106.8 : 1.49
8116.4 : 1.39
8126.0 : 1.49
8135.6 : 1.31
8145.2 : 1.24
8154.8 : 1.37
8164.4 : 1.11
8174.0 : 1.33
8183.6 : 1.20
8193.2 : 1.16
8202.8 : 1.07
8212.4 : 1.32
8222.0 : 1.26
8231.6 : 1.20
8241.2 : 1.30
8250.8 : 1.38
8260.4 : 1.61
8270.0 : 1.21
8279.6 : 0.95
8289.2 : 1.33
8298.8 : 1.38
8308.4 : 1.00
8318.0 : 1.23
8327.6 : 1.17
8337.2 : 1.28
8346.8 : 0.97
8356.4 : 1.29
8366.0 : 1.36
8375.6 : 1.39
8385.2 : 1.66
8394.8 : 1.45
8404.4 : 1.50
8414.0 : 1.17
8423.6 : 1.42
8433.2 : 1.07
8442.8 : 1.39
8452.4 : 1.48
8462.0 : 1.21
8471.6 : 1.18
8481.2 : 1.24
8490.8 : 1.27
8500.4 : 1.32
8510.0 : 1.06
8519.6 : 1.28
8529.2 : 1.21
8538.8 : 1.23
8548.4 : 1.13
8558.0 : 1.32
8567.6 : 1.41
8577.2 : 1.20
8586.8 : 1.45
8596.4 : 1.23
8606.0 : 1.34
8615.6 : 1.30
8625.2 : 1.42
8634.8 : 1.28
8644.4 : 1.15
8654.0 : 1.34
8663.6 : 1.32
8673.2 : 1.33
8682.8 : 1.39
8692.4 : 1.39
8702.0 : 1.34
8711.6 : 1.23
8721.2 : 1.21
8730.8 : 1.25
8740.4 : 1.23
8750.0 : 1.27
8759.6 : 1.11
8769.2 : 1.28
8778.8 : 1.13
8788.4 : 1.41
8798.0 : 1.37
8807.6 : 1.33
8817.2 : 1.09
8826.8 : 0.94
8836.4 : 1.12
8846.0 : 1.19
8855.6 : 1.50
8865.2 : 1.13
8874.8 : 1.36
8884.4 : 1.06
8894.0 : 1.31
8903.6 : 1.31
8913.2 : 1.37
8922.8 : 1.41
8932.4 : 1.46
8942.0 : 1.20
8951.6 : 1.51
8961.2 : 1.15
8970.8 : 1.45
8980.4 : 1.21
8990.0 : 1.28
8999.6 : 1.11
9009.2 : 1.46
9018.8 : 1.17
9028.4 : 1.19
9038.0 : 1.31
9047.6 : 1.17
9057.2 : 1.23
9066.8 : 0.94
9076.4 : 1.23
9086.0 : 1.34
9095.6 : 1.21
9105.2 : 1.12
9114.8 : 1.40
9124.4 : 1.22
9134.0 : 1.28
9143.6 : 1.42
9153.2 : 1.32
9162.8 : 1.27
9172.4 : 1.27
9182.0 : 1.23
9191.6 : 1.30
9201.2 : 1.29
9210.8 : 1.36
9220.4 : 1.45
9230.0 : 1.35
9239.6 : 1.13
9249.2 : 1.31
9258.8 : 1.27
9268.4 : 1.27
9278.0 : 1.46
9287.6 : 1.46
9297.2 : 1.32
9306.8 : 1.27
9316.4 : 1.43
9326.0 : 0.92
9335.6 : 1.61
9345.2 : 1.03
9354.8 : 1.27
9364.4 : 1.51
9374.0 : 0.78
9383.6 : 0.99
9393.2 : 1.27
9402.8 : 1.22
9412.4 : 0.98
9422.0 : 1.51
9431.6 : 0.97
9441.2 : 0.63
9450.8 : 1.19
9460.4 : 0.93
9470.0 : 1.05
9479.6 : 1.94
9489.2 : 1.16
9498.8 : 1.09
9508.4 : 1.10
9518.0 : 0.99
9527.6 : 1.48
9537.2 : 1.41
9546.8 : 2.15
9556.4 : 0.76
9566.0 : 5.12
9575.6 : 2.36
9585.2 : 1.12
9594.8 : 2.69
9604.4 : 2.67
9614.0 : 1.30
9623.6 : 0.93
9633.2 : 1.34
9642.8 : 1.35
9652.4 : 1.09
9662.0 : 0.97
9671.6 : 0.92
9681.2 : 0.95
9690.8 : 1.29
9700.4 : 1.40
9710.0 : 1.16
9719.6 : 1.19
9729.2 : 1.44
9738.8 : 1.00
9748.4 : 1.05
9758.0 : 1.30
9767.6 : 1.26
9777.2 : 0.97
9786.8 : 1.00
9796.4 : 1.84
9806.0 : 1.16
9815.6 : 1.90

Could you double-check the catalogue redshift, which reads 0.458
